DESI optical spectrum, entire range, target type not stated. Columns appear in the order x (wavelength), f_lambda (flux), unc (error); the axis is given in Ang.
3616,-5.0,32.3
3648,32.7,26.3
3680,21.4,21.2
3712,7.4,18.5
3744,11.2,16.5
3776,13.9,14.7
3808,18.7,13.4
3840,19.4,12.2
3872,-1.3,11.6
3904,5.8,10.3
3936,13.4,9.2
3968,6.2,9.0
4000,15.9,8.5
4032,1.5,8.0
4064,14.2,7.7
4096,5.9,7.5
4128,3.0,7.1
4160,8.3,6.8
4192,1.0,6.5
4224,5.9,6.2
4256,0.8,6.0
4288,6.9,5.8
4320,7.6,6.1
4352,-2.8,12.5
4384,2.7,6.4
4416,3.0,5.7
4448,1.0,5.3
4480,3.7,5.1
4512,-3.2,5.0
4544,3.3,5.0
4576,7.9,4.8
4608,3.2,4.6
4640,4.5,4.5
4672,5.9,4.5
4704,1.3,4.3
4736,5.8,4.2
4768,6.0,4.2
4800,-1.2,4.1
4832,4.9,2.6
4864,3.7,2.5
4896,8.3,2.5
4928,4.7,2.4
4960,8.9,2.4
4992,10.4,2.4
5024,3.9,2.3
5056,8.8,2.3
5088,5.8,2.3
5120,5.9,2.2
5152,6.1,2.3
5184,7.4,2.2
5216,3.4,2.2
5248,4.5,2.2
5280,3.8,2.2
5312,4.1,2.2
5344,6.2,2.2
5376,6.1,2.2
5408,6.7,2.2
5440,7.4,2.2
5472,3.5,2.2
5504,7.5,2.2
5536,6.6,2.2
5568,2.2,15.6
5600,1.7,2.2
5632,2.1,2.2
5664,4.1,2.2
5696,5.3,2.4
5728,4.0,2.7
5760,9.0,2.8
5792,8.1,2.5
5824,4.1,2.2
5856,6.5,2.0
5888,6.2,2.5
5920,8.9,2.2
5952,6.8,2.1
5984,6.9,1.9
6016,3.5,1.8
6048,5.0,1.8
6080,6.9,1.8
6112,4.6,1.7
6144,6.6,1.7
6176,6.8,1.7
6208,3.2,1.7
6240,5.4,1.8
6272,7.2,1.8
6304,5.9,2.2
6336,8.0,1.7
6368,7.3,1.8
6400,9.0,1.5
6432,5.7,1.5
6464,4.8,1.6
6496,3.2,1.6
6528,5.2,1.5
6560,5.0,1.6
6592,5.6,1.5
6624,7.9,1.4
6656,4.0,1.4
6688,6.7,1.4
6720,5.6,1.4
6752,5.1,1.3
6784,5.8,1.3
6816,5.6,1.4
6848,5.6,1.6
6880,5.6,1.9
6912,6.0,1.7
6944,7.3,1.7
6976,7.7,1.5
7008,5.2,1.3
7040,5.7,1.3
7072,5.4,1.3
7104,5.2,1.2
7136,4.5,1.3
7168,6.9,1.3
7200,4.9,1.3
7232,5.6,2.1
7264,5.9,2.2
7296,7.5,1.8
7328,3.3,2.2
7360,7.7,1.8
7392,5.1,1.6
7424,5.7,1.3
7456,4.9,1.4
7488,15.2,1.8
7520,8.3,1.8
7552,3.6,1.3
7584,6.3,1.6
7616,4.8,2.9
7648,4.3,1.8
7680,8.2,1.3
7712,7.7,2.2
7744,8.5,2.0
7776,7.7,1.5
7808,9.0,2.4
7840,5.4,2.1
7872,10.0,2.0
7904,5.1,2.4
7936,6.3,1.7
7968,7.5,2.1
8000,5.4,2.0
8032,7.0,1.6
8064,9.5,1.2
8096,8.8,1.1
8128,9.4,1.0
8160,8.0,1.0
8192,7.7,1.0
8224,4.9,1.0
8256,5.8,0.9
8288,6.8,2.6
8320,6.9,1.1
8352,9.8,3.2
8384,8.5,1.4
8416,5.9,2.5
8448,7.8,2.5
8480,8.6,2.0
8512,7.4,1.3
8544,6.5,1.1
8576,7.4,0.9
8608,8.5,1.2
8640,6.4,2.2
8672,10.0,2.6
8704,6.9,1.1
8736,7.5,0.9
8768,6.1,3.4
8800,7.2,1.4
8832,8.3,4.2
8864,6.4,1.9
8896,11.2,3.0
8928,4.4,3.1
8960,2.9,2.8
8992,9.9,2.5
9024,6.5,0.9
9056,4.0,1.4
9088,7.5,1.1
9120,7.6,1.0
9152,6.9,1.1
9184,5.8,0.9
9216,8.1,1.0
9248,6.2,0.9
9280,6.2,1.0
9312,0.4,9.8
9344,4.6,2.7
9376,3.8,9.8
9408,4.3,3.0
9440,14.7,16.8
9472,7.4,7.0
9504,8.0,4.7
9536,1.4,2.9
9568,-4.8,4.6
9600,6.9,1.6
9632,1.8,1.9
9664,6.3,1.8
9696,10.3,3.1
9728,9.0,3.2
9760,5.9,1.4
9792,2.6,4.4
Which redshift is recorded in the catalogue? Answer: 1.011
